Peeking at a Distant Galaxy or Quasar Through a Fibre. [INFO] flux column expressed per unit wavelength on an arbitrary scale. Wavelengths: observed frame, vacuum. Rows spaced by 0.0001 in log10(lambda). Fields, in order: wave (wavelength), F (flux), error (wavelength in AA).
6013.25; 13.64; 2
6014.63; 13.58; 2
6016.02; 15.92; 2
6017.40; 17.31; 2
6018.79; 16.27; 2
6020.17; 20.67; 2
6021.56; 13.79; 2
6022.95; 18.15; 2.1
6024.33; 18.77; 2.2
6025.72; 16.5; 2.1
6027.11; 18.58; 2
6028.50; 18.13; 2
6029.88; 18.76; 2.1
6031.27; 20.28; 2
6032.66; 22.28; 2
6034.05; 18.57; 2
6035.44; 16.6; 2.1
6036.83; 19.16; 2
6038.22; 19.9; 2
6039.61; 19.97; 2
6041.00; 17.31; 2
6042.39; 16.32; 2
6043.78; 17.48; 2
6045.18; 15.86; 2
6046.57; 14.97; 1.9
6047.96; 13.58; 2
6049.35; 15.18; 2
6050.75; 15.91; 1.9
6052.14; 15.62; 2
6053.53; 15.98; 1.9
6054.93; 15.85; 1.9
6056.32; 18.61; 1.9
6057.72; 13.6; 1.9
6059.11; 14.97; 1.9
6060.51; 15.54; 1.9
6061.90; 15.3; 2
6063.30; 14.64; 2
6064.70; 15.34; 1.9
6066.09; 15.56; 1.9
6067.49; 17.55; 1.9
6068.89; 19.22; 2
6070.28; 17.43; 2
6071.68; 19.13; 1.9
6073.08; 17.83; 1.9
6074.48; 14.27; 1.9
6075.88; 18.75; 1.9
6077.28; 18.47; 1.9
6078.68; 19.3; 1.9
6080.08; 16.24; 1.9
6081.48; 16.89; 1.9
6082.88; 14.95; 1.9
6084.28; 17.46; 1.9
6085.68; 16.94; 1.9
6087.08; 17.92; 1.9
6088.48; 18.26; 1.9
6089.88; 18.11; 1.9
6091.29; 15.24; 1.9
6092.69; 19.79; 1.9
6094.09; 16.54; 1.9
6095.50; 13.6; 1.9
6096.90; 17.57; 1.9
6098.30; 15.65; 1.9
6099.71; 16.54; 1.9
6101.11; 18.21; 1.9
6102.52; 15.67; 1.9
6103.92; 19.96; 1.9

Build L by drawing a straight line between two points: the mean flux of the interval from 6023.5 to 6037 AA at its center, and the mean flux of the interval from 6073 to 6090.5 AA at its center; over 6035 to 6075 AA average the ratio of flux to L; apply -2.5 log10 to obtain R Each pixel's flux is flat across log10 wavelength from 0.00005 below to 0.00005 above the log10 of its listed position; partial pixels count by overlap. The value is 0.10 mag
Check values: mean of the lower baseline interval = 18.7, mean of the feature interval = 16.5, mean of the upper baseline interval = 17.3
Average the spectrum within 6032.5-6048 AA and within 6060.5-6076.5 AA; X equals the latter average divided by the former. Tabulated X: 0.9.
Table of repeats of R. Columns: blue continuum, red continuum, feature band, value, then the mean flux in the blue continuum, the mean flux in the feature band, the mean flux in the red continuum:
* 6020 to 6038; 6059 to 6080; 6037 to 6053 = 0.08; 18.5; 16.6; 16.9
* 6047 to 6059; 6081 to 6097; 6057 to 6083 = -0.03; 15.5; 16.6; 16.9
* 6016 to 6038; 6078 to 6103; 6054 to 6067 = 0.13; 18.2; 15.5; 16.9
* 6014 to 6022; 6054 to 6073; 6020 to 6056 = -0.07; 16.4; 17.4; 16.4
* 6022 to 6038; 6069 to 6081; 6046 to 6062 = 0.18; 18.7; 15.4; 17.7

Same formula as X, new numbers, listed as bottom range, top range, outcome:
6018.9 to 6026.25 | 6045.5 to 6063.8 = 0.88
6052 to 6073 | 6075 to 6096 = 1.05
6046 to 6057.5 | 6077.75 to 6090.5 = 1.11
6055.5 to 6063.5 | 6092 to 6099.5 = 1.07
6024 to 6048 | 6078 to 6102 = 0.94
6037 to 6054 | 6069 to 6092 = 1.05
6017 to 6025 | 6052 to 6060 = 0.90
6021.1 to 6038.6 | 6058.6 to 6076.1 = 0.90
